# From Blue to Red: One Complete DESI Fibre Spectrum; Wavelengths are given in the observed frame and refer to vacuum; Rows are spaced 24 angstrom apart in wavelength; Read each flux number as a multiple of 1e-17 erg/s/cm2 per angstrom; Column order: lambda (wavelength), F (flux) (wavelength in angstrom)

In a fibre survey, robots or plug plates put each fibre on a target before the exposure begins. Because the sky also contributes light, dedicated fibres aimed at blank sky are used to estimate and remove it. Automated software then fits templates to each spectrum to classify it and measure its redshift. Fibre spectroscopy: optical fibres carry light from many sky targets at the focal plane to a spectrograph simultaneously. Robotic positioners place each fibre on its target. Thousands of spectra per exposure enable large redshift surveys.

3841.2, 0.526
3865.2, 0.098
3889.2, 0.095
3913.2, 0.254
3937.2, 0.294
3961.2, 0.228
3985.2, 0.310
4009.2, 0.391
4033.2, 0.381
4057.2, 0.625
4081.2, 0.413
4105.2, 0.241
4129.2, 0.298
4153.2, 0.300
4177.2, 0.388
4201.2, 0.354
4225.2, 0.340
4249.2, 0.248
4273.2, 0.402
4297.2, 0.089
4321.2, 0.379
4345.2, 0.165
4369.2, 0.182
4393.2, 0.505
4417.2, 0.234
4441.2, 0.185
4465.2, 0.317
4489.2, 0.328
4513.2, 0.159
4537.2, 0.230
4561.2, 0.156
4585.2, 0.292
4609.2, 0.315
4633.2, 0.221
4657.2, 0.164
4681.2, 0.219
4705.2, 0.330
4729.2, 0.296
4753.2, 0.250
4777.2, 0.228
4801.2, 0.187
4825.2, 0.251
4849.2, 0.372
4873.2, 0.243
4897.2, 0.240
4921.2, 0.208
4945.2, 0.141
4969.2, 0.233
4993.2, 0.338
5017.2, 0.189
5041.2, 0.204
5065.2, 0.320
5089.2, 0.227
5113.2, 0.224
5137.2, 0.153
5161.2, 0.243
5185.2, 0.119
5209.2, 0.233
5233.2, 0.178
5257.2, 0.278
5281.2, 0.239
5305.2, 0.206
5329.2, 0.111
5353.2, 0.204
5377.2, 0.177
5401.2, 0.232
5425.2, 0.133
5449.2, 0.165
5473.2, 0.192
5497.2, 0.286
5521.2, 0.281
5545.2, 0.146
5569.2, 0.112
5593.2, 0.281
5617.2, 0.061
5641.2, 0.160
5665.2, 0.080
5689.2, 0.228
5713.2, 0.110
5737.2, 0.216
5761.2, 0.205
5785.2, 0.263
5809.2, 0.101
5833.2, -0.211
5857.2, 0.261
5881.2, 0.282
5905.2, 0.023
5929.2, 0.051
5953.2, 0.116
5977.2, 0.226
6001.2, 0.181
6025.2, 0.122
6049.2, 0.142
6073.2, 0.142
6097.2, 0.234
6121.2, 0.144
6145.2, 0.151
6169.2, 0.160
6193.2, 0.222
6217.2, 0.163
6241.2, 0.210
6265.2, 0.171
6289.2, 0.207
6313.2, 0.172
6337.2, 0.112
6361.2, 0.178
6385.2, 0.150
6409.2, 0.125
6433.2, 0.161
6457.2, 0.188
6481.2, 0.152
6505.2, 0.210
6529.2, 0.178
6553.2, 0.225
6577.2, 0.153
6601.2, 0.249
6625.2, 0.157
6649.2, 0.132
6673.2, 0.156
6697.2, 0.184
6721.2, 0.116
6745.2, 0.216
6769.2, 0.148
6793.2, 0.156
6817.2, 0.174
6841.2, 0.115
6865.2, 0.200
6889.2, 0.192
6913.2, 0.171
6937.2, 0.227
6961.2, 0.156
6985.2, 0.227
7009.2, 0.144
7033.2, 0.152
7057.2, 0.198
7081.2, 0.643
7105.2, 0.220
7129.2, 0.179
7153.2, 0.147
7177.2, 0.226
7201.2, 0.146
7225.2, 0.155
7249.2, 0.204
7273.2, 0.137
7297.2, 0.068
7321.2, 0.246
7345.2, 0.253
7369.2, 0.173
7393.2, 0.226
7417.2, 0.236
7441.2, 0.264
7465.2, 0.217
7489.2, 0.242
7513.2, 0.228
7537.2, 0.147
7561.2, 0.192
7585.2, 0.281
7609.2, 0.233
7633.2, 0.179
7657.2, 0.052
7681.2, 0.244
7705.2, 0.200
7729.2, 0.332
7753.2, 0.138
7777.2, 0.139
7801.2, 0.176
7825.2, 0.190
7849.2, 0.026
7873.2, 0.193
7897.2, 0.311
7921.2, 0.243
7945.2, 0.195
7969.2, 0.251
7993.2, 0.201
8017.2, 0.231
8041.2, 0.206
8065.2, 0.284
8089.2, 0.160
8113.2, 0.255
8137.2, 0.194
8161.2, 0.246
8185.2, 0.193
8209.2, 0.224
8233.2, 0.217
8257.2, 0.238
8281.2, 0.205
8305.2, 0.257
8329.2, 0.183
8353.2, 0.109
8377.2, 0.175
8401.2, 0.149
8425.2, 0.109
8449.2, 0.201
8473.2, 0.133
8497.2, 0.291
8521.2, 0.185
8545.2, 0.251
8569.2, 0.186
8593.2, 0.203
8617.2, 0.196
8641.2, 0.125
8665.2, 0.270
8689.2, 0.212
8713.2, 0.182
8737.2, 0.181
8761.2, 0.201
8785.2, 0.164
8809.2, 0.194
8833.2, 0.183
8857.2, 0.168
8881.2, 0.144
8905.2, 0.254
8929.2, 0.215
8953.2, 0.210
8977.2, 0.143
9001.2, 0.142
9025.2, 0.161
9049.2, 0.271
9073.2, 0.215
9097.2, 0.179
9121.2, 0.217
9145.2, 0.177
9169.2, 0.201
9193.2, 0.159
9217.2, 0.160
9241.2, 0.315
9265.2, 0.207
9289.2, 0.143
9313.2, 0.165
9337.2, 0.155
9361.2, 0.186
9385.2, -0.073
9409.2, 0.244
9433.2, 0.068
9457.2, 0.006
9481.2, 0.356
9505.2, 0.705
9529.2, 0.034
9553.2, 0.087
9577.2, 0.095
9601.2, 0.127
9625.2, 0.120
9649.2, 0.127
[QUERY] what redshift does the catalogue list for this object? 0.899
